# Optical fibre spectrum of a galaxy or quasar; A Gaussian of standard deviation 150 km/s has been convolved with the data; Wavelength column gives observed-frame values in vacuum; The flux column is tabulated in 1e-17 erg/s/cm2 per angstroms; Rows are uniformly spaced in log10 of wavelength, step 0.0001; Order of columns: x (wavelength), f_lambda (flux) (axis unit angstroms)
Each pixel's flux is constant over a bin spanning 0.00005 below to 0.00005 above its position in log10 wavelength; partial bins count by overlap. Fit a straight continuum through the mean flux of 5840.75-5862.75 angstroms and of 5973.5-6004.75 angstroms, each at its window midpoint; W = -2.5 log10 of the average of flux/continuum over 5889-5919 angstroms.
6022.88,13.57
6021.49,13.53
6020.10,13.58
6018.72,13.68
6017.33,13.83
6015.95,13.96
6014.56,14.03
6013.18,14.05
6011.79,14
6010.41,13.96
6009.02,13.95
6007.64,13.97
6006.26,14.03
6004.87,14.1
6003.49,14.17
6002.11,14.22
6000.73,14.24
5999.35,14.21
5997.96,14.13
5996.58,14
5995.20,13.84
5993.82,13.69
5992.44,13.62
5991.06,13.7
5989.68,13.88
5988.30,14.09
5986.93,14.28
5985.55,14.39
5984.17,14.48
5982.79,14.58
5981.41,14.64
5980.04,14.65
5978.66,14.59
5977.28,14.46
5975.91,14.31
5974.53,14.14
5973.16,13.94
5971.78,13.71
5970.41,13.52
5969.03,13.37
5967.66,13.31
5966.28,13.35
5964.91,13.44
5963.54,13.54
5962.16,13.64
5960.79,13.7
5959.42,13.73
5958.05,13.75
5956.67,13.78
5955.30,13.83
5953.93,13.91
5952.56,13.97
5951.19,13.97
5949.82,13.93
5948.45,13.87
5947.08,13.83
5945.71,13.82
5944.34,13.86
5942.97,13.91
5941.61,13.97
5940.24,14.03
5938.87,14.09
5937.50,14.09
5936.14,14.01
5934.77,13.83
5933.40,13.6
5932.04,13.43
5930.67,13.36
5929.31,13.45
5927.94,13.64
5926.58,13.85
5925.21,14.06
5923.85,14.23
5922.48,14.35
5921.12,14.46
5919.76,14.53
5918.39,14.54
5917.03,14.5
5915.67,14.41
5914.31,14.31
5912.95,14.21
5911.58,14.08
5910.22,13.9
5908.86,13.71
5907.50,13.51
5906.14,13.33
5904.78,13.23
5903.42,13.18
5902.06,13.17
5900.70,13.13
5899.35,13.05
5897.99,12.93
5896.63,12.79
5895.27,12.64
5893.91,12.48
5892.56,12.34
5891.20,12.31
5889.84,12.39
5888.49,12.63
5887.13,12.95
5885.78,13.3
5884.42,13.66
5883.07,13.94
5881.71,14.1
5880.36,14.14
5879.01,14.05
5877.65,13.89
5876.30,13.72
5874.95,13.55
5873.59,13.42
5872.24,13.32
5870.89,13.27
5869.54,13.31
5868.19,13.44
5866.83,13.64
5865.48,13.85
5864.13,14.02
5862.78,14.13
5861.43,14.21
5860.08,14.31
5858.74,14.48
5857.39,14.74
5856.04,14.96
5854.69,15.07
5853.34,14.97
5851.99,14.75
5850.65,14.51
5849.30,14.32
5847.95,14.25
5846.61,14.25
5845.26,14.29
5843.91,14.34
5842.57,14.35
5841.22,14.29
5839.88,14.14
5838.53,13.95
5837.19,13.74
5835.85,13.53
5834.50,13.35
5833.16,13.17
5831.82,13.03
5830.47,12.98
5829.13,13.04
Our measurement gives 0.08 mag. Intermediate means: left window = 14.5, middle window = 13.4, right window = 14.2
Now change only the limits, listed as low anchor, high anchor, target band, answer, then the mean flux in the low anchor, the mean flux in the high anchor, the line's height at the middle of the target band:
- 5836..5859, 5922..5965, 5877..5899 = 0.08 mag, 14.4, 13.8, 14.2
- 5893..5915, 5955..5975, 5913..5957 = -0.04 mag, 13.3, 13.6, 13.5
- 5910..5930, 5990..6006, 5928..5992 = 0.01 mag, 14.2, 14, 14.1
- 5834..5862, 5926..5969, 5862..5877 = 0.05 mag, 14.3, 13.8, 14.2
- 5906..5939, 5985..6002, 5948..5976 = 0.02 mag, 14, 14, 14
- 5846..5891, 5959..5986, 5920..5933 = 0.00 mag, 13.9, 14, 13.9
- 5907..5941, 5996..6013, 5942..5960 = 0.01 mag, 14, 14.1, 14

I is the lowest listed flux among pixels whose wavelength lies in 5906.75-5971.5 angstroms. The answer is 13.31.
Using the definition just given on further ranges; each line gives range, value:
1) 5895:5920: 12.64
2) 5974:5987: 14.14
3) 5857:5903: 12.31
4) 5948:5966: 13.44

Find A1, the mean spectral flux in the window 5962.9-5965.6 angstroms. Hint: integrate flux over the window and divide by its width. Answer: 13.5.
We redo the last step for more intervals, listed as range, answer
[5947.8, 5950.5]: 13.9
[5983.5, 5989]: 14.3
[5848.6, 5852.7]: 14.5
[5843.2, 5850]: 14.3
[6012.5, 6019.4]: 13.9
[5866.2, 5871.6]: 13.4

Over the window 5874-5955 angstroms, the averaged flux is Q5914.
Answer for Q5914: 13.7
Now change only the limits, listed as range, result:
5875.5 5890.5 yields 13.5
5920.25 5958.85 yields 13.9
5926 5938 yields 13.7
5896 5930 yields 13.8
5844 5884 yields 14.1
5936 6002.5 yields 14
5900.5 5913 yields 13.5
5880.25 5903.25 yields 13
